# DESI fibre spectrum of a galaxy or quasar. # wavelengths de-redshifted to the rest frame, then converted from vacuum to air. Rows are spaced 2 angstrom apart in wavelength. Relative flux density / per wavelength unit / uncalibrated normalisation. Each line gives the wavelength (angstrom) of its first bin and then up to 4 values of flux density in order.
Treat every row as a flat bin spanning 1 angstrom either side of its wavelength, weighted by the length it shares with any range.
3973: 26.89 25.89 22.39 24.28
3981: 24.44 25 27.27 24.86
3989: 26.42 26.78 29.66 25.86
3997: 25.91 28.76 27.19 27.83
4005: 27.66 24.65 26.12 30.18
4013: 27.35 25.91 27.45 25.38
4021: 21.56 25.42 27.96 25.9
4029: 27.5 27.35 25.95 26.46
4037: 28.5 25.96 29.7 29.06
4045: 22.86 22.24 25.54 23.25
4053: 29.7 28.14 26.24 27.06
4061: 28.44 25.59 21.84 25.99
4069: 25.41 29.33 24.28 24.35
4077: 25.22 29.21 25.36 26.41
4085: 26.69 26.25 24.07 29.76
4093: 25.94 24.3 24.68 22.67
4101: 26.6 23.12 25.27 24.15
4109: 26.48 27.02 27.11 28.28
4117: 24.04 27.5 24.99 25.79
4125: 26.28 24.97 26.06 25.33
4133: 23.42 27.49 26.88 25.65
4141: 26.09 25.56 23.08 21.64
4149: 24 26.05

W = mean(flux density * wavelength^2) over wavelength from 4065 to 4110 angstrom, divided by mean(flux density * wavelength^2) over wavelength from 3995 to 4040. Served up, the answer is 0.99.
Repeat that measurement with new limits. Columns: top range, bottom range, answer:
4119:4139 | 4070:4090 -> 1.01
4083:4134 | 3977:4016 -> 1.02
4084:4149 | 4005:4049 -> 1.01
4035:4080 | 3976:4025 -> 1.03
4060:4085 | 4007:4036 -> 1.01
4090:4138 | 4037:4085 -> 1.01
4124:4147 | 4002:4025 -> 1.02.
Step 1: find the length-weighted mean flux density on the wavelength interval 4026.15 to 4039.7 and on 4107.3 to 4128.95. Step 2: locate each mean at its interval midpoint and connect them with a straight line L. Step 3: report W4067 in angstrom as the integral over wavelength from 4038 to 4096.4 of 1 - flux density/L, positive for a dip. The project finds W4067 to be 0.9 angstrom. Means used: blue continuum 26.8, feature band 26.1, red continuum 26.2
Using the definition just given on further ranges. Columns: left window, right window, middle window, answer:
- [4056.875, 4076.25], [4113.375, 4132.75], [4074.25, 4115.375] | 0.0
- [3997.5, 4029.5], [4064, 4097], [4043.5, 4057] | 0.4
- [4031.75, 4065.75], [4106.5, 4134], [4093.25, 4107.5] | 0.8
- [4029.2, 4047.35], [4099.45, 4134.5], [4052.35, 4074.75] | -0.1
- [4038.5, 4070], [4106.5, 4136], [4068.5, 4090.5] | -0.1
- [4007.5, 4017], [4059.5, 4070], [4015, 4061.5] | 0.0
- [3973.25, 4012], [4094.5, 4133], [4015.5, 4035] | 0.1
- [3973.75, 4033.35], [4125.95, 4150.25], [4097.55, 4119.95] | -0.3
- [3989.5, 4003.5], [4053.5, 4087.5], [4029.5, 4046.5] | -0.1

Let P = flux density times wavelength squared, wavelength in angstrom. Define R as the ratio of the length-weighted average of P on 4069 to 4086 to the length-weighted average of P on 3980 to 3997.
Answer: 1.05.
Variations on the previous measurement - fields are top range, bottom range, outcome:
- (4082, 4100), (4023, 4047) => 0.99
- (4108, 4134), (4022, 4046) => 1.01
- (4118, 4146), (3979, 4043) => 1.02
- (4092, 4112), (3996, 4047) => 0.98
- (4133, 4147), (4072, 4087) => 1.00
